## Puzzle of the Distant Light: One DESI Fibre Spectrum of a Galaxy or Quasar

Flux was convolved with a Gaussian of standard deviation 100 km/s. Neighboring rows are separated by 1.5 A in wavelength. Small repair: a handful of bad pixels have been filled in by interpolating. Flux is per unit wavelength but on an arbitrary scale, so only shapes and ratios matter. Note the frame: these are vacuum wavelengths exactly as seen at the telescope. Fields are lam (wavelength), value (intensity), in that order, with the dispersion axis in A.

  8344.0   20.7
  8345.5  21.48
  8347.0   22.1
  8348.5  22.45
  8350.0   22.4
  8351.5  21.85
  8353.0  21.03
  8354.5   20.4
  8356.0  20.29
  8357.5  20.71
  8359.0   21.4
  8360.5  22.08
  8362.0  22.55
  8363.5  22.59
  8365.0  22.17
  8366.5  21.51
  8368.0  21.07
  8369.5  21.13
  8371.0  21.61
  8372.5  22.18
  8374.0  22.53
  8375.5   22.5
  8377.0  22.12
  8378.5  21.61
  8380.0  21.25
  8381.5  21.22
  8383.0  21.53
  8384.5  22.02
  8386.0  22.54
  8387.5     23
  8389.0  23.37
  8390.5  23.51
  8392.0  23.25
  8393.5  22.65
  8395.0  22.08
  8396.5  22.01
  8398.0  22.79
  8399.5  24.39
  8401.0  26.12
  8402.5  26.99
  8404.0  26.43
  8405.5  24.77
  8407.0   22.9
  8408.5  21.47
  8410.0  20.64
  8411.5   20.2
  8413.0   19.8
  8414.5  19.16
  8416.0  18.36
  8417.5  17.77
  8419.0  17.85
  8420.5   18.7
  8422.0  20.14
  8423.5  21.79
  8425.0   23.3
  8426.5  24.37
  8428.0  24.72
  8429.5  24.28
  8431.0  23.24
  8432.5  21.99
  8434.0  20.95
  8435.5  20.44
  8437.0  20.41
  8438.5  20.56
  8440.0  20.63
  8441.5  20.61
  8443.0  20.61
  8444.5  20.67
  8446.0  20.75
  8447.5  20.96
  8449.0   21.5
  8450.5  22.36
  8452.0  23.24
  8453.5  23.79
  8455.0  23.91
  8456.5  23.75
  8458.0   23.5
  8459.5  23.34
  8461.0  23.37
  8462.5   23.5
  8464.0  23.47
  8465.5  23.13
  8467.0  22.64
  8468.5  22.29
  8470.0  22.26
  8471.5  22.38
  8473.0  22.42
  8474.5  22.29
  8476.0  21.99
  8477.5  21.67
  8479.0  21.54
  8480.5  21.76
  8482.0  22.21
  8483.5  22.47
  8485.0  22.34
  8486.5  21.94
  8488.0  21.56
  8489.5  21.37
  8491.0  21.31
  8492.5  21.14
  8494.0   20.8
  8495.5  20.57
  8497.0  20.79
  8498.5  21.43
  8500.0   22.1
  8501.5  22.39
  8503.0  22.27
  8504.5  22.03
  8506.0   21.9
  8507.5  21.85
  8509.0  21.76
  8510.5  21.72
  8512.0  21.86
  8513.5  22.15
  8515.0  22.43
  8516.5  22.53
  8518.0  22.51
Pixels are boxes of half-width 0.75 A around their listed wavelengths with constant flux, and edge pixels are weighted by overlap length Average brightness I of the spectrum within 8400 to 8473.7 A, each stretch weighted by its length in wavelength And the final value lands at 22.1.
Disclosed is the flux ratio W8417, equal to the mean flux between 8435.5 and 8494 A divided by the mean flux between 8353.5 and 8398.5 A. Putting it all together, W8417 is 1.00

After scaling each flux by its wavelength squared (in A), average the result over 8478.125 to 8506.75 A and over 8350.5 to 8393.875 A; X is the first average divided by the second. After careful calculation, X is 1.02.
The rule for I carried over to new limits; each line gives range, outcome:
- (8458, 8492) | 22.3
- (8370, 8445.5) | 22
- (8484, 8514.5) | 21.7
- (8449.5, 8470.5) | 23.2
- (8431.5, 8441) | 20.9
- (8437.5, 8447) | 20.6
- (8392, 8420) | 22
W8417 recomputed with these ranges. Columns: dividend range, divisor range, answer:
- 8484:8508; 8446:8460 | 0.95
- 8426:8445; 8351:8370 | 1.02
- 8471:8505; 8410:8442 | 1.04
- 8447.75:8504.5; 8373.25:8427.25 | 1.01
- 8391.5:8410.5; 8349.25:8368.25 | 1.10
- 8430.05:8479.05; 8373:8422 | 1.01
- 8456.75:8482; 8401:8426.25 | 1.05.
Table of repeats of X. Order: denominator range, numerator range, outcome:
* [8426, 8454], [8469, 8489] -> 1.02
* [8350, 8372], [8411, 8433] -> 0.99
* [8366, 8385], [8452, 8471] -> 1.09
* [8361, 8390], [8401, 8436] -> 1.00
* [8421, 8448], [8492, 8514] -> 1.02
